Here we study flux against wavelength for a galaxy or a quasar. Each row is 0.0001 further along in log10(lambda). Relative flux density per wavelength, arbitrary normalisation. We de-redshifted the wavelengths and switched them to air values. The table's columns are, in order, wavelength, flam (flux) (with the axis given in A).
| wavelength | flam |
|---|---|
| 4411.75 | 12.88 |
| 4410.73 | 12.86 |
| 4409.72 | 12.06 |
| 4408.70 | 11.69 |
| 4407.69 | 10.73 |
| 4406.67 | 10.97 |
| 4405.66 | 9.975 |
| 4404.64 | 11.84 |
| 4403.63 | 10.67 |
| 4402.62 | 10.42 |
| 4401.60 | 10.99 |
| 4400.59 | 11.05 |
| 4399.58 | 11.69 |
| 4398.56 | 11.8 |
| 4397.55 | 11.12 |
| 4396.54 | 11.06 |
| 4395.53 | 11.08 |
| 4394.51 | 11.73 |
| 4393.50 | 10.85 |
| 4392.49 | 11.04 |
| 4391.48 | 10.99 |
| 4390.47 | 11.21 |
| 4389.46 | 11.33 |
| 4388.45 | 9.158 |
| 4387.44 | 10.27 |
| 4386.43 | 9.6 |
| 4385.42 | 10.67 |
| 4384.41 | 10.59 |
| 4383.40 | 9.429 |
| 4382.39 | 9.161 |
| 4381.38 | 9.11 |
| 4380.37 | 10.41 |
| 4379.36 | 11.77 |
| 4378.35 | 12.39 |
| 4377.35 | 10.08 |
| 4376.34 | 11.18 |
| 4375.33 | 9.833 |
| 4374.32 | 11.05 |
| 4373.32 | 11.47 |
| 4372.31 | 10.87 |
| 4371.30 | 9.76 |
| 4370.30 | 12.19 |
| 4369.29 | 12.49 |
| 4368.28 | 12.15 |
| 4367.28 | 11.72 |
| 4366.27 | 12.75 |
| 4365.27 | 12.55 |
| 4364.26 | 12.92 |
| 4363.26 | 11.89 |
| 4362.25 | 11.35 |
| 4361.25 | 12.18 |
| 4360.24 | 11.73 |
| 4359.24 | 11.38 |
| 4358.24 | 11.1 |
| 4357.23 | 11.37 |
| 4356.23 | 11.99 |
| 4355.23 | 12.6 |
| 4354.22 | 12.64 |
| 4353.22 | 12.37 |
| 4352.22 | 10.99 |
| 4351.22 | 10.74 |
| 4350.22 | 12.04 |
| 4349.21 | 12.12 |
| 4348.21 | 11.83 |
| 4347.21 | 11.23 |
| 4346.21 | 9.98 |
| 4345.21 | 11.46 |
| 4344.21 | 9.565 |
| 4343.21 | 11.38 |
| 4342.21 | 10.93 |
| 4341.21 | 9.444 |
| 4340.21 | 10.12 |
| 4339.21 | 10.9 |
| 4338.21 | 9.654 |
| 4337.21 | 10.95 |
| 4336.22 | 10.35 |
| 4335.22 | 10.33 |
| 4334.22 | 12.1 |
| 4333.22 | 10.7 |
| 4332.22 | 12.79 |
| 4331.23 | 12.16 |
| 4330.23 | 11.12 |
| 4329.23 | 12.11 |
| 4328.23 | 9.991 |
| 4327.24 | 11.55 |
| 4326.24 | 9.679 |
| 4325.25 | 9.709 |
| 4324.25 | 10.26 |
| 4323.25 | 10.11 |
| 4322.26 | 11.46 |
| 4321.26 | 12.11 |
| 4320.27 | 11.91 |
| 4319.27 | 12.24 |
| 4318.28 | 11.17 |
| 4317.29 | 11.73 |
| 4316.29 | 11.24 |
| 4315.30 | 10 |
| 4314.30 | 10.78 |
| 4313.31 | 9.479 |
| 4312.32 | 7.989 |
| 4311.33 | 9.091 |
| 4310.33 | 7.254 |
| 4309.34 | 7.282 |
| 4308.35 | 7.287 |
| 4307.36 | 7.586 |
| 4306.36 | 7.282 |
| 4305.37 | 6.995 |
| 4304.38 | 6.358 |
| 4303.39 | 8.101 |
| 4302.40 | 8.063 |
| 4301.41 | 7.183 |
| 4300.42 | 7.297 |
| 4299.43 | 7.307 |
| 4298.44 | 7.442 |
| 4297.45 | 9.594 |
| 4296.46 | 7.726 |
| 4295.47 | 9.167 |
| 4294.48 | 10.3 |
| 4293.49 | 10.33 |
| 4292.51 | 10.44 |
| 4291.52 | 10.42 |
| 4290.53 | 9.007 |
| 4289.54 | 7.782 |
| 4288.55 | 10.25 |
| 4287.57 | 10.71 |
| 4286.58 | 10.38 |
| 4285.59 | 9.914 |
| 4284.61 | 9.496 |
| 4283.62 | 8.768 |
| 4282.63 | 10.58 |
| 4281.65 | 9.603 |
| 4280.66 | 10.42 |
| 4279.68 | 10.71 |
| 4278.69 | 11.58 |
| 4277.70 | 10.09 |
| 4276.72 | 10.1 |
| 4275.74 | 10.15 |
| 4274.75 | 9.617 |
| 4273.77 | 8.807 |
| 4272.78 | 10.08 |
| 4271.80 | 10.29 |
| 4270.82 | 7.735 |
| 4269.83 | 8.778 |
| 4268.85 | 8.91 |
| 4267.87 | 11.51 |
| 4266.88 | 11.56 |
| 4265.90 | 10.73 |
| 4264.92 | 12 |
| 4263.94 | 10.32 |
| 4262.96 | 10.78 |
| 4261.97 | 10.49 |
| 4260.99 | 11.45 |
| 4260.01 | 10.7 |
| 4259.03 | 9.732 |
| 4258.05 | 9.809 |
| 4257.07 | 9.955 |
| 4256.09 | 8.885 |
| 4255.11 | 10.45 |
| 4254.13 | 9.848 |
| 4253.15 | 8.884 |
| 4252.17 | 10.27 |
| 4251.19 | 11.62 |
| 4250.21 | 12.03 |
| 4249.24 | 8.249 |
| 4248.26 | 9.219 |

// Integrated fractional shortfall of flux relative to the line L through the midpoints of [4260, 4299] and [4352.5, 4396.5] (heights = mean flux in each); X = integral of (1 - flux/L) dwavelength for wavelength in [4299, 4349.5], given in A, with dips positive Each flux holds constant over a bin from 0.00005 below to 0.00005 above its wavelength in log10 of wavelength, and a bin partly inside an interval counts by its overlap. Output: 2.74 A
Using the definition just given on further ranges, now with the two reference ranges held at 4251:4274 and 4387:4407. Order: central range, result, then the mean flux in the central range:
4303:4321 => 2.3 A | 9.15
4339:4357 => -1.0 A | 11.2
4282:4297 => 0.9 A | 9.69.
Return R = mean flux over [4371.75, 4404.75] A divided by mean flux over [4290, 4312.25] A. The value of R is 1.3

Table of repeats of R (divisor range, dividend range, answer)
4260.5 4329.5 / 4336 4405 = 1.15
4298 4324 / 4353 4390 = 1.24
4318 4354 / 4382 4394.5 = 0.94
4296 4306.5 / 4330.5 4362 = 1.48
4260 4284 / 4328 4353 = 1.08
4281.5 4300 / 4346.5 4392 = 1.19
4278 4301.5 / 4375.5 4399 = 1.13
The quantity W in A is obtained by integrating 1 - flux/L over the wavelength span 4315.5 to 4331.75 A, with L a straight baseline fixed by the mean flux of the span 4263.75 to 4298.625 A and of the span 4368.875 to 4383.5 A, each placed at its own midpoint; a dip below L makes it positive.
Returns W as -1.4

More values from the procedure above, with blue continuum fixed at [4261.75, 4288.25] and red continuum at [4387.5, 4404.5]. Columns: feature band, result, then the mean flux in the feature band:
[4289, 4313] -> 4.9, 8.23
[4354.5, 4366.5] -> -1.4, 12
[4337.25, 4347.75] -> 0.1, 10.5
